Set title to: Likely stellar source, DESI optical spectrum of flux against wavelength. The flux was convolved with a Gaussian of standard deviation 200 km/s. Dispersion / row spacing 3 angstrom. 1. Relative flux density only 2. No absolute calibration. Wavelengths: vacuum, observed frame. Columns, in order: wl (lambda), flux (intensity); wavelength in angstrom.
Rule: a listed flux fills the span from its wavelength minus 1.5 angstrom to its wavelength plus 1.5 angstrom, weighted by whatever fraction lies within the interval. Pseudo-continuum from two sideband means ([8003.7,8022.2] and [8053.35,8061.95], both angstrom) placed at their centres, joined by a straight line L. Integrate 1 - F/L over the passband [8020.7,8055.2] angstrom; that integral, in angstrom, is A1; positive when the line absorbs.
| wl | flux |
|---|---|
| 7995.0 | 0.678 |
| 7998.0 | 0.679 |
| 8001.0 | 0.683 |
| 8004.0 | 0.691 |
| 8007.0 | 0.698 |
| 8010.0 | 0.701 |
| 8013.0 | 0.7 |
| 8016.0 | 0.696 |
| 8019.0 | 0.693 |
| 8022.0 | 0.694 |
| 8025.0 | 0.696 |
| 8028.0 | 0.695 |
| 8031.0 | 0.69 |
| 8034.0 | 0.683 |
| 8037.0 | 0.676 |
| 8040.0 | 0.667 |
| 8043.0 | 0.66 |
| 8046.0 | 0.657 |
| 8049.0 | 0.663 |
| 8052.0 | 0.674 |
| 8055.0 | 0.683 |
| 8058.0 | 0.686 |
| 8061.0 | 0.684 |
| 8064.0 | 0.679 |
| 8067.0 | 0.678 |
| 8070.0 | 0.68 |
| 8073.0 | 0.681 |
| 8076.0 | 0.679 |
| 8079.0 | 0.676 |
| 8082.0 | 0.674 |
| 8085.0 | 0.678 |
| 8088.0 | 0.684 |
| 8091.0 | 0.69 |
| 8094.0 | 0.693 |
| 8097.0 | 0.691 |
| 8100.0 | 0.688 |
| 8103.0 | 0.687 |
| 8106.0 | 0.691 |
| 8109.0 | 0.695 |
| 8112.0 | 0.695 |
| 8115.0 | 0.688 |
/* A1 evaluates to 0.59 angstrom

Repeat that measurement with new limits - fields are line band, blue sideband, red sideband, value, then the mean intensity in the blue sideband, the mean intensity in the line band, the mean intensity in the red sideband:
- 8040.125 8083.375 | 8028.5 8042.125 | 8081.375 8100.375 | 0.5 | 0.679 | 0.675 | 0.686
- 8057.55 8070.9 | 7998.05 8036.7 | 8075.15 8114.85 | 0.1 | 0.692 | 0.681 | 0.686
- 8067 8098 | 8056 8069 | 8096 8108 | 0.2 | 0.682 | 0.682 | 0.689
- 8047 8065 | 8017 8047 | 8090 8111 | 0.2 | 0.682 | 0.678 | 0.691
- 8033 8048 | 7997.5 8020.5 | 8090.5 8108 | 0.5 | 0.693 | 0.668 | 0.69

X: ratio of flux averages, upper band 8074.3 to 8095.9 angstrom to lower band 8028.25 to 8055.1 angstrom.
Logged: 1.01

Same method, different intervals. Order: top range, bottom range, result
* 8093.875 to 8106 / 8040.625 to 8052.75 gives 1.04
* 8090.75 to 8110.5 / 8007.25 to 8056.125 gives 1.01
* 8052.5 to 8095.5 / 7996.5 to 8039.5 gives 0.99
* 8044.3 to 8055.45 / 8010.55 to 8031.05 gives 0.96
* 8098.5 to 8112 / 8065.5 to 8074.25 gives 1.02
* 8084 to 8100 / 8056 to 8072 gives 1.01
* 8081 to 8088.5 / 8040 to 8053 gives 1.02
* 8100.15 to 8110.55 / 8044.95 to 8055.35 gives 1.03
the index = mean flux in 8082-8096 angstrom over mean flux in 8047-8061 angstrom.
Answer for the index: 1.0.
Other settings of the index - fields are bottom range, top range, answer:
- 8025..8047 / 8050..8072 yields 1.00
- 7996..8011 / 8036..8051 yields 0.96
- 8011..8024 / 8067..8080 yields 0.98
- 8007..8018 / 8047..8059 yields 0.97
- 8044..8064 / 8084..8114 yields 1.02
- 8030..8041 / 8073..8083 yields 1.00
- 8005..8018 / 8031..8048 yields 0.96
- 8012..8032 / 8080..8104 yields 0.99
